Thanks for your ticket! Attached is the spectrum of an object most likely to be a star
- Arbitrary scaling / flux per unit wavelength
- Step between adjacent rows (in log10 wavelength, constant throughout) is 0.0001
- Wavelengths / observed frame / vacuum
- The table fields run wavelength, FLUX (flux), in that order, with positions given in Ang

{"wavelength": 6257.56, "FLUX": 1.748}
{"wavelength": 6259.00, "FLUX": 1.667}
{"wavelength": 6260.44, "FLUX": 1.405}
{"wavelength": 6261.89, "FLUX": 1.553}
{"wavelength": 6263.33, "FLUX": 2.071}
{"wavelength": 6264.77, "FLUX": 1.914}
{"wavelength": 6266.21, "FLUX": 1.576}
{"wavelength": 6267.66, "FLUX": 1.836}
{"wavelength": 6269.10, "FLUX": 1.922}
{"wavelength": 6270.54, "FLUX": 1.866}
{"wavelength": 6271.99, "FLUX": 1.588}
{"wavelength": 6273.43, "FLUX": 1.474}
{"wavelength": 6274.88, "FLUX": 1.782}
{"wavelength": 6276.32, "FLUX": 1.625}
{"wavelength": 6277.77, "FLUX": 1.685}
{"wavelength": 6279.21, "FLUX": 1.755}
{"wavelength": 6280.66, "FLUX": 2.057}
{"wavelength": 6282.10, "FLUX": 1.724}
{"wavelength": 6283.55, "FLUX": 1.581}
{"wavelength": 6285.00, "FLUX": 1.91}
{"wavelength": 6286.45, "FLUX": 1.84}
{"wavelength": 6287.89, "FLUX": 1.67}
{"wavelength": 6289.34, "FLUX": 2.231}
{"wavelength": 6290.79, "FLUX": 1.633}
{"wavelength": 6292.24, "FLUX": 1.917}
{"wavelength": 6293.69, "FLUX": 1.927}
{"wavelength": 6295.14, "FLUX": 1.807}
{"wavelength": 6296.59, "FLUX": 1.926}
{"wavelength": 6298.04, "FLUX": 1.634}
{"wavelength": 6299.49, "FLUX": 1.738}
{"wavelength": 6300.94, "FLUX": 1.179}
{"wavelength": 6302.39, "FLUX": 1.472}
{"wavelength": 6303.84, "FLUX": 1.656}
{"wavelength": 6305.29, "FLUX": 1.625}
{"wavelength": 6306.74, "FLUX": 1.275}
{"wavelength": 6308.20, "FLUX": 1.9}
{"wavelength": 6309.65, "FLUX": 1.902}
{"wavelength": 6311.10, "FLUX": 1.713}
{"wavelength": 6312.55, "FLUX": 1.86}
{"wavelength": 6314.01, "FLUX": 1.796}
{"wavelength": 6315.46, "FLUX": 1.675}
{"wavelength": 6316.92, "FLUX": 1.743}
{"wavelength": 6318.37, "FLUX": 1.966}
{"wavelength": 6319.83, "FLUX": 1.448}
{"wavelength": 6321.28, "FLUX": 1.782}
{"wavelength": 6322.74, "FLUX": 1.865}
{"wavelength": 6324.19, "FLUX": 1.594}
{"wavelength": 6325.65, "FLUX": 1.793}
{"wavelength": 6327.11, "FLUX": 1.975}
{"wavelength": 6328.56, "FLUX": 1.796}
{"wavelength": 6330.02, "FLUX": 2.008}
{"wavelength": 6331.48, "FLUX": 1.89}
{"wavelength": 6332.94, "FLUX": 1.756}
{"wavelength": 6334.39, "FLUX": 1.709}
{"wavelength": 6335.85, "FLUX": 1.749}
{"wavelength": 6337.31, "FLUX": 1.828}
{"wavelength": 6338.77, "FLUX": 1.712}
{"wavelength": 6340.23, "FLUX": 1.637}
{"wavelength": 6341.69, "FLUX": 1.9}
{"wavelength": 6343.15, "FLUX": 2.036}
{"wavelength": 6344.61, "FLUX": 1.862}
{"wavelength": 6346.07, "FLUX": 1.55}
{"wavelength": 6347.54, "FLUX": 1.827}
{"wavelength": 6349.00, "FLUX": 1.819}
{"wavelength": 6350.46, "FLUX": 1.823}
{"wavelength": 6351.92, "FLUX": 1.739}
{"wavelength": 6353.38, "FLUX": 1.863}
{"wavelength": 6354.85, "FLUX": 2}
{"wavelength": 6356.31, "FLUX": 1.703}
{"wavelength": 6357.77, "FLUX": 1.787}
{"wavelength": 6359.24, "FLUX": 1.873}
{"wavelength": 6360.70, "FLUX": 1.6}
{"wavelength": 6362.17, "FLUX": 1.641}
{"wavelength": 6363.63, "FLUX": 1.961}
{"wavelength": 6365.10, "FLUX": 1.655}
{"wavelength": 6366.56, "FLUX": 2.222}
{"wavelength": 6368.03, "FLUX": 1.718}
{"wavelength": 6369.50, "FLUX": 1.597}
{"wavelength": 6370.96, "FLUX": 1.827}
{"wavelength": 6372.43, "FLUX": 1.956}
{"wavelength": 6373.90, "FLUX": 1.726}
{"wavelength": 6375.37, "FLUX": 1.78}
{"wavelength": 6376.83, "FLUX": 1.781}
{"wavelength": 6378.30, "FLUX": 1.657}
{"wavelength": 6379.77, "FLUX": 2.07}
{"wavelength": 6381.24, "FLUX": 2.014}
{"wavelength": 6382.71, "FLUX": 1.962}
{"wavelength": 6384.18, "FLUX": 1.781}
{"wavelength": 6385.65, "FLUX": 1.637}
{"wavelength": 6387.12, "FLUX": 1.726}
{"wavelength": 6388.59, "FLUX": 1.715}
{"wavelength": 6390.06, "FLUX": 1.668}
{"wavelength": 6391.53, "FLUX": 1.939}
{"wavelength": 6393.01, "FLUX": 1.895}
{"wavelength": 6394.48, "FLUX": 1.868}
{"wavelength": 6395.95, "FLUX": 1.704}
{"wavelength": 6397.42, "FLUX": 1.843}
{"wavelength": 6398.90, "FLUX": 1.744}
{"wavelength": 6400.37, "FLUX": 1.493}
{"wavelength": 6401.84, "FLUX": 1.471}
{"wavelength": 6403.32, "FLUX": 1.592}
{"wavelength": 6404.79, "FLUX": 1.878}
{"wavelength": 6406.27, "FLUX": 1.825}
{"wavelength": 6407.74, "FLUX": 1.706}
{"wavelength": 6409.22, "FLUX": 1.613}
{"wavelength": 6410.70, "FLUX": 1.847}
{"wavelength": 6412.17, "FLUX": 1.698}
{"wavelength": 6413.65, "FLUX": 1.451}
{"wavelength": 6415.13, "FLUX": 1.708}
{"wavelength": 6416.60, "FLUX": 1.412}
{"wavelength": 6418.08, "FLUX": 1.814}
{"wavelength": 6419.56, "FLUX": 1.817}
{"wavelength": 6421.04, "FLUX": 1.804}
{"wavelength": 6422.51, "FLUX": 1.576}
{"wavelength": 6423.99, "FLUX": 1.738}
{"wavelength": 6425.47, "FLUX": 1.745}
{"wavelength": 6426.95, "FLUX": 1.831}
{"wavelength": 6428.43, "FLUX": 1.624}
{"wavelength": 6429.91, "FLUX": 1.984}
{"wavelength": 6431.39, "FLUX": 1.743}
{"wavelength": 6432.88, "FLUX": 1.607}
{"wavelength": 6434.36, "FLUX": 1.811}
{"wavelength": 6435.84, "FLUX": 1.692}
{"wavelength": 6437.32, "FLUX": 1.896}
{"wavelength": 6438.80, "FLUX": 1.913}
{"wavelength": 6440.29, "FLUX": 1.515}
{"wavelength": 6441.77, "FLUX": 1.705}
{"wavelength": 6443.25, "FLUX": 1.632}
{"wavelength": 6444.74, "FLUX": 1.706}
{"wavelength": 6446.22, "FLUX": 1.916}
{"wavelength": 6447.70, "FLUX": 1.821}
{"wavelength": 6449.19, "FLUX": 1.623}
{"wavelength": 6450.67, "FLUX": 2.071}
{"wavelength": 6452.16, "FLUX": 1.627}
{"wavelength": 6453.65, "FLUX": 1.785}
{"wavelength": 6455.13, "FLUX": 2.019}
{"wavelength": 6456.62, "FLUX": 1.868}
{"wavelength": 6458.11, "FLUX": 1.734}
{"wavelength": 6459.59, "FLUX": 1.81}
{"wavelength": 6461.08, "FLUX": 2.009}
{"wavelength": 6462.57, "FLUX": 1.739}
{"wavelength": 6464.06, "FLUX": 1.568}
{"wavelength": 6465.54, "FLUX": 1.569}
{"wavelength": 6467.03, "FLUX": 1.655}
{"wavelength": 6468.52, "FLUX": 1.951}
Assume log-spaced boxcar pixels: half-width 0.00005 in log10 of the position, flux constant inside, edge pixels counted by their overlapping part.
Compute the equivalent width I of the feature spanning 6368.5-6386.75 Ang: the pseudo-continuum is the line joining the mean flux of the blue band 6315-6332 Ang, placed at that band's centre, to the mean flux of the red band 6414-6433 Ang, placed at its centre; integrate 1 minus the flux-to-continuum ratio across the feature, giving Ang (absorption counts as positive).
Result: -0.6 Ang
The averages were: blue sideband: 1.79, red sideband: 1.72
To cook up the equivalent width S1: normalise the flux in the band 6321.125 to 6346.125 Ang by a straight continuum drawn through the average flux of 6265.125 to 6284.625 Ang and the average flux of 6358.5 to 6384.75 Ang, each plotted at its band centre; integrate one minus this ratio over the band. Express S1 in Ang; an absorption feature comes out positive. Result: -0.3 Ang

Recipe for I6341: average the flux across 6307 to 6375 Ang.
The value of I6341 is 1.8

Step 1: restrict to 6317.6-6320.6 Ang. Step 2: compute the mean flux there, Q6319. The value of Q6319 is 1.71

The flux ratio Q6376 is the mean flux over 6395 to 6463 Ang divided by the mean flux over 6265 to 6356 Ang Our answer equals 0.99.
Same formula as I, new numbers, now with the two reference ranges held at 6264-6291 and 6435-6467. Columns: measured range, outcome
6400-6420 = 1.2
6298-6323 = 1.4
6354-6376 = -0.4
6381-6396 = -0.3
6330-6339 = -0.1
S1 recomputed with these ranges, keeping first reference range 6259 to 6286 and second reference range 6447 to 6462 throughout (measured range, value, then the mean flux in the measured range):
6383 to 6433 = 2.4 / 1.72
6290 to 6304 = 0.5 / 1.69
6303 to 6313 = 0.3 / 1.7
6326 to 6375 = -0.8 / 1.81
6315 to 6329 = 0.0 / 1.76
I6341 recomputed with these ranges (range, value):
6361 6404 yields 1.78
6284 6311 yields 1.73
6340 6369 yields 1.81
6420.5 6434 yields 1.74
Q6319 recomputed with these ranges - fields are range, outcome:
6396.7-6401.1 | 1.69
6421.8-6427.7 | 1.72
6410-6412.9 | 1.78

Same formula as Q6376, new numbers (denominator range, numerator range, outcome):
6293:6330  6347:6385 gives 1.05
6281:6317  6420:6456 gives 1.02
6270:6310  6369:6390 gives 1.04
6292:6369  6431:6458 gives 1.00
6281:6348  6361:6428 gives 1.00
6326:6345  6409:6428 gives 0.93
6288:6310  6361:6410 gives 1.03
